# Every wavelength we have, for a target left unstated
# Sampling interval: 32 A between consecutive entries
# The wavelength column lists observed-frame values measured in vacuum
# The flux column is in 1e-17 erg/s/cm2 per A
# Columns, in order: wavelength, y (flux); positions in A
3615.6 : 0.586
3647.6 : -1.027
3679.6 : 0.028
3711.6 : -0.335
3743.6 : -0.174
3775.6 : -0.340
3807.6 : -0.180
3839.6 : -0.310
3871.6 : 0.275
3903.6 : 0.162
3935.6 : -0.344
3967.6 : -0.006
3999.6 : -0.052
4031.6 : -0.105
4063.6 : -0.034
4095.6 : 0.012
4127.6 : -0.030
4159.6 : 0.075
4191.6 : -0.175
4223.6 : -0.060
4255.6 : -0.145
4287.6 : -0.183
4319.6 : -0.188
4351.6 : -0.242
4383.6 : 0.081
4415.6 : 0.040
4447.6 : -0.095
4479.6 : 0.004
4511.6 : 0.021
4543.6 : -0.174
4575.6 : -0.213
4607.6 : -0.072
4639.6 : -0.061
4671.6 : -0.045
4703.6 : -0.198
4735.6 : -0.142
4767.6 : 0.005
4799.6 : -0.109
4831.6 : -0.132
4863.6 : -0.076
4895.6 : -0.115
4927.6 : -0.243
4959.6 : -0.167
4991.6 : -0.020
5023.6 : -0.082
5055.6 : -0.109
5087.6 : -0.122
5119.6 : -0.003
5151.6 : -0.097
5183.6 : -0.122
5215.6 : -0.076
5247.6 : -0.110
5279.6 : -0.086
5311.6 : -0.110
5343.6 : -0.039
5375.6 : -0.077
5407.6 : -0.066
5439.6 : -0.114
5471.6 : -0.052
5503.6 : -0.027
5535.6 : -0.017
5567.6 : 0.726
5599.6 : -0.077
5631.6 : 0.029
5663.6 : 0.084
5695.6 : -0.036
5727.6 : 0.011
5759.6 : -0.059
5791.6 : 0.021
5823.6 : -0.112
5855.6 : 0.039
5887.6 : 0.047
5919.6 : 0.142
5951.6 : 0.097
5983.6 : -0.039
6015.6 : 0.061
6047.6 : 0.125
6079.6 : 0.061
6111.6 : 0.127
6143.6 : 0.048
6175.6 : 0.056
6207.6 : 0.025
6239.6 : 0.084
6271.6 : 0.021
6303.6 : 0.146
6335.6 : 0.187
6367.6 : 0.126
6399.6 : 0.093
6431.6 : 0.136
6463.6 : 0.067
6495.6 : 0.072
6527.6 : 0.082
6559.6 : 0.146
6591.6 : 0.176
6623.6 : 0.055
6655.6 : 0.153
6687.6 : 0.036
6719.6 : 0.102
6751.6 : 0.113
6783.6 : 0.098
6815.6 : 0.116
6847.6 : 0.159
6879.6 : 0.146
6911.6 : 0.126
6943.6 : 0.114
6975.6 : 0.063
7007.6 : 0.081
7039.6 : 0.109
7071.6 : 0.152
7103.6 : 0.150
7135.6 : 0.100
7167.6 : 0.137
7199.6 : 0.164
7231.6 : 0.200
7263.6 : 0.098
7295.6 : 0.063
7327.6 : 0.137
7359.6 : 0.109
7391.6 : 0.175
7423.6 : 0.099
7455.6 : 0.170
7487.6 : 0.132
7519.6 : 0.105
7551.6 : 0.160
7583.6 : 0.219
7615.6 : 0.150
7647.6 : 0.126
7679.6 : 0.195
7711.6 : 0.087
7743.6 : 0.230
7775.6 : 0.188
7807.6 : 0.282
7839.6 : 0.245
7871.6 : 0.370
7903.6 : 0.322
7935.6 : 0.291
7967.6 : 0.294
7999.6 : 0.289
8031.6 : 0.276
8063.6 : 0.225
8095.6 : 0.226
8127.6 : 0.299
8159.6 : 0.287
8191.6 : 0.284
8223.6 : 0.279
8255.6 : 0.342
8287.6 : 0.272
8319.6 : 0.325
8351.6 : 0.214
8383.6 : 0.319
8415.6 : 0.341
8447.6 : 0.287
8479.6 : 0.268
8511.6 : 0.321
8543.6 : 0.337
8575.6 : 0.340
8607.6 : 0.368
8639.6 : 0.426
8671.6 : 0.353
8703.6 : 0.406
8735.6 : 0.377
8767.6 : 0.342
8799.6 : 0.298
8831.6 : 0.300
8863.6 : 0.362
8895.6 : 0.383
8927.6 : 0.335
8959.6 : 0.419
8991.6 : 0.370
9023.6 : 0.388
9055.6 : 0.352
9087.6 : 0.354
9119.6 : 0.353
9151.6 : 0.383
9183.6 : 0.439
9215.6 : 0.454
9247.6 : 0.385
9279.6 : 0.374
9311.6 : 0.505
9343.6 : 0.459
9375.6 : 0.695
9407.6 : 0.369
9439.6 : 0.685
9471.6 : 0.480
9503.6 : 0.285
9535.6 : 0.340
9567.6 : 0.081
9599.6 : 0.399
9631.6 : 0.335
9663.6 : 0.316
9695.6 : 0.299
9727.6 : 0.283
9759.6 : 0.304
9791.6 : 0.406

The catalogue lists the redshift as 0.94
